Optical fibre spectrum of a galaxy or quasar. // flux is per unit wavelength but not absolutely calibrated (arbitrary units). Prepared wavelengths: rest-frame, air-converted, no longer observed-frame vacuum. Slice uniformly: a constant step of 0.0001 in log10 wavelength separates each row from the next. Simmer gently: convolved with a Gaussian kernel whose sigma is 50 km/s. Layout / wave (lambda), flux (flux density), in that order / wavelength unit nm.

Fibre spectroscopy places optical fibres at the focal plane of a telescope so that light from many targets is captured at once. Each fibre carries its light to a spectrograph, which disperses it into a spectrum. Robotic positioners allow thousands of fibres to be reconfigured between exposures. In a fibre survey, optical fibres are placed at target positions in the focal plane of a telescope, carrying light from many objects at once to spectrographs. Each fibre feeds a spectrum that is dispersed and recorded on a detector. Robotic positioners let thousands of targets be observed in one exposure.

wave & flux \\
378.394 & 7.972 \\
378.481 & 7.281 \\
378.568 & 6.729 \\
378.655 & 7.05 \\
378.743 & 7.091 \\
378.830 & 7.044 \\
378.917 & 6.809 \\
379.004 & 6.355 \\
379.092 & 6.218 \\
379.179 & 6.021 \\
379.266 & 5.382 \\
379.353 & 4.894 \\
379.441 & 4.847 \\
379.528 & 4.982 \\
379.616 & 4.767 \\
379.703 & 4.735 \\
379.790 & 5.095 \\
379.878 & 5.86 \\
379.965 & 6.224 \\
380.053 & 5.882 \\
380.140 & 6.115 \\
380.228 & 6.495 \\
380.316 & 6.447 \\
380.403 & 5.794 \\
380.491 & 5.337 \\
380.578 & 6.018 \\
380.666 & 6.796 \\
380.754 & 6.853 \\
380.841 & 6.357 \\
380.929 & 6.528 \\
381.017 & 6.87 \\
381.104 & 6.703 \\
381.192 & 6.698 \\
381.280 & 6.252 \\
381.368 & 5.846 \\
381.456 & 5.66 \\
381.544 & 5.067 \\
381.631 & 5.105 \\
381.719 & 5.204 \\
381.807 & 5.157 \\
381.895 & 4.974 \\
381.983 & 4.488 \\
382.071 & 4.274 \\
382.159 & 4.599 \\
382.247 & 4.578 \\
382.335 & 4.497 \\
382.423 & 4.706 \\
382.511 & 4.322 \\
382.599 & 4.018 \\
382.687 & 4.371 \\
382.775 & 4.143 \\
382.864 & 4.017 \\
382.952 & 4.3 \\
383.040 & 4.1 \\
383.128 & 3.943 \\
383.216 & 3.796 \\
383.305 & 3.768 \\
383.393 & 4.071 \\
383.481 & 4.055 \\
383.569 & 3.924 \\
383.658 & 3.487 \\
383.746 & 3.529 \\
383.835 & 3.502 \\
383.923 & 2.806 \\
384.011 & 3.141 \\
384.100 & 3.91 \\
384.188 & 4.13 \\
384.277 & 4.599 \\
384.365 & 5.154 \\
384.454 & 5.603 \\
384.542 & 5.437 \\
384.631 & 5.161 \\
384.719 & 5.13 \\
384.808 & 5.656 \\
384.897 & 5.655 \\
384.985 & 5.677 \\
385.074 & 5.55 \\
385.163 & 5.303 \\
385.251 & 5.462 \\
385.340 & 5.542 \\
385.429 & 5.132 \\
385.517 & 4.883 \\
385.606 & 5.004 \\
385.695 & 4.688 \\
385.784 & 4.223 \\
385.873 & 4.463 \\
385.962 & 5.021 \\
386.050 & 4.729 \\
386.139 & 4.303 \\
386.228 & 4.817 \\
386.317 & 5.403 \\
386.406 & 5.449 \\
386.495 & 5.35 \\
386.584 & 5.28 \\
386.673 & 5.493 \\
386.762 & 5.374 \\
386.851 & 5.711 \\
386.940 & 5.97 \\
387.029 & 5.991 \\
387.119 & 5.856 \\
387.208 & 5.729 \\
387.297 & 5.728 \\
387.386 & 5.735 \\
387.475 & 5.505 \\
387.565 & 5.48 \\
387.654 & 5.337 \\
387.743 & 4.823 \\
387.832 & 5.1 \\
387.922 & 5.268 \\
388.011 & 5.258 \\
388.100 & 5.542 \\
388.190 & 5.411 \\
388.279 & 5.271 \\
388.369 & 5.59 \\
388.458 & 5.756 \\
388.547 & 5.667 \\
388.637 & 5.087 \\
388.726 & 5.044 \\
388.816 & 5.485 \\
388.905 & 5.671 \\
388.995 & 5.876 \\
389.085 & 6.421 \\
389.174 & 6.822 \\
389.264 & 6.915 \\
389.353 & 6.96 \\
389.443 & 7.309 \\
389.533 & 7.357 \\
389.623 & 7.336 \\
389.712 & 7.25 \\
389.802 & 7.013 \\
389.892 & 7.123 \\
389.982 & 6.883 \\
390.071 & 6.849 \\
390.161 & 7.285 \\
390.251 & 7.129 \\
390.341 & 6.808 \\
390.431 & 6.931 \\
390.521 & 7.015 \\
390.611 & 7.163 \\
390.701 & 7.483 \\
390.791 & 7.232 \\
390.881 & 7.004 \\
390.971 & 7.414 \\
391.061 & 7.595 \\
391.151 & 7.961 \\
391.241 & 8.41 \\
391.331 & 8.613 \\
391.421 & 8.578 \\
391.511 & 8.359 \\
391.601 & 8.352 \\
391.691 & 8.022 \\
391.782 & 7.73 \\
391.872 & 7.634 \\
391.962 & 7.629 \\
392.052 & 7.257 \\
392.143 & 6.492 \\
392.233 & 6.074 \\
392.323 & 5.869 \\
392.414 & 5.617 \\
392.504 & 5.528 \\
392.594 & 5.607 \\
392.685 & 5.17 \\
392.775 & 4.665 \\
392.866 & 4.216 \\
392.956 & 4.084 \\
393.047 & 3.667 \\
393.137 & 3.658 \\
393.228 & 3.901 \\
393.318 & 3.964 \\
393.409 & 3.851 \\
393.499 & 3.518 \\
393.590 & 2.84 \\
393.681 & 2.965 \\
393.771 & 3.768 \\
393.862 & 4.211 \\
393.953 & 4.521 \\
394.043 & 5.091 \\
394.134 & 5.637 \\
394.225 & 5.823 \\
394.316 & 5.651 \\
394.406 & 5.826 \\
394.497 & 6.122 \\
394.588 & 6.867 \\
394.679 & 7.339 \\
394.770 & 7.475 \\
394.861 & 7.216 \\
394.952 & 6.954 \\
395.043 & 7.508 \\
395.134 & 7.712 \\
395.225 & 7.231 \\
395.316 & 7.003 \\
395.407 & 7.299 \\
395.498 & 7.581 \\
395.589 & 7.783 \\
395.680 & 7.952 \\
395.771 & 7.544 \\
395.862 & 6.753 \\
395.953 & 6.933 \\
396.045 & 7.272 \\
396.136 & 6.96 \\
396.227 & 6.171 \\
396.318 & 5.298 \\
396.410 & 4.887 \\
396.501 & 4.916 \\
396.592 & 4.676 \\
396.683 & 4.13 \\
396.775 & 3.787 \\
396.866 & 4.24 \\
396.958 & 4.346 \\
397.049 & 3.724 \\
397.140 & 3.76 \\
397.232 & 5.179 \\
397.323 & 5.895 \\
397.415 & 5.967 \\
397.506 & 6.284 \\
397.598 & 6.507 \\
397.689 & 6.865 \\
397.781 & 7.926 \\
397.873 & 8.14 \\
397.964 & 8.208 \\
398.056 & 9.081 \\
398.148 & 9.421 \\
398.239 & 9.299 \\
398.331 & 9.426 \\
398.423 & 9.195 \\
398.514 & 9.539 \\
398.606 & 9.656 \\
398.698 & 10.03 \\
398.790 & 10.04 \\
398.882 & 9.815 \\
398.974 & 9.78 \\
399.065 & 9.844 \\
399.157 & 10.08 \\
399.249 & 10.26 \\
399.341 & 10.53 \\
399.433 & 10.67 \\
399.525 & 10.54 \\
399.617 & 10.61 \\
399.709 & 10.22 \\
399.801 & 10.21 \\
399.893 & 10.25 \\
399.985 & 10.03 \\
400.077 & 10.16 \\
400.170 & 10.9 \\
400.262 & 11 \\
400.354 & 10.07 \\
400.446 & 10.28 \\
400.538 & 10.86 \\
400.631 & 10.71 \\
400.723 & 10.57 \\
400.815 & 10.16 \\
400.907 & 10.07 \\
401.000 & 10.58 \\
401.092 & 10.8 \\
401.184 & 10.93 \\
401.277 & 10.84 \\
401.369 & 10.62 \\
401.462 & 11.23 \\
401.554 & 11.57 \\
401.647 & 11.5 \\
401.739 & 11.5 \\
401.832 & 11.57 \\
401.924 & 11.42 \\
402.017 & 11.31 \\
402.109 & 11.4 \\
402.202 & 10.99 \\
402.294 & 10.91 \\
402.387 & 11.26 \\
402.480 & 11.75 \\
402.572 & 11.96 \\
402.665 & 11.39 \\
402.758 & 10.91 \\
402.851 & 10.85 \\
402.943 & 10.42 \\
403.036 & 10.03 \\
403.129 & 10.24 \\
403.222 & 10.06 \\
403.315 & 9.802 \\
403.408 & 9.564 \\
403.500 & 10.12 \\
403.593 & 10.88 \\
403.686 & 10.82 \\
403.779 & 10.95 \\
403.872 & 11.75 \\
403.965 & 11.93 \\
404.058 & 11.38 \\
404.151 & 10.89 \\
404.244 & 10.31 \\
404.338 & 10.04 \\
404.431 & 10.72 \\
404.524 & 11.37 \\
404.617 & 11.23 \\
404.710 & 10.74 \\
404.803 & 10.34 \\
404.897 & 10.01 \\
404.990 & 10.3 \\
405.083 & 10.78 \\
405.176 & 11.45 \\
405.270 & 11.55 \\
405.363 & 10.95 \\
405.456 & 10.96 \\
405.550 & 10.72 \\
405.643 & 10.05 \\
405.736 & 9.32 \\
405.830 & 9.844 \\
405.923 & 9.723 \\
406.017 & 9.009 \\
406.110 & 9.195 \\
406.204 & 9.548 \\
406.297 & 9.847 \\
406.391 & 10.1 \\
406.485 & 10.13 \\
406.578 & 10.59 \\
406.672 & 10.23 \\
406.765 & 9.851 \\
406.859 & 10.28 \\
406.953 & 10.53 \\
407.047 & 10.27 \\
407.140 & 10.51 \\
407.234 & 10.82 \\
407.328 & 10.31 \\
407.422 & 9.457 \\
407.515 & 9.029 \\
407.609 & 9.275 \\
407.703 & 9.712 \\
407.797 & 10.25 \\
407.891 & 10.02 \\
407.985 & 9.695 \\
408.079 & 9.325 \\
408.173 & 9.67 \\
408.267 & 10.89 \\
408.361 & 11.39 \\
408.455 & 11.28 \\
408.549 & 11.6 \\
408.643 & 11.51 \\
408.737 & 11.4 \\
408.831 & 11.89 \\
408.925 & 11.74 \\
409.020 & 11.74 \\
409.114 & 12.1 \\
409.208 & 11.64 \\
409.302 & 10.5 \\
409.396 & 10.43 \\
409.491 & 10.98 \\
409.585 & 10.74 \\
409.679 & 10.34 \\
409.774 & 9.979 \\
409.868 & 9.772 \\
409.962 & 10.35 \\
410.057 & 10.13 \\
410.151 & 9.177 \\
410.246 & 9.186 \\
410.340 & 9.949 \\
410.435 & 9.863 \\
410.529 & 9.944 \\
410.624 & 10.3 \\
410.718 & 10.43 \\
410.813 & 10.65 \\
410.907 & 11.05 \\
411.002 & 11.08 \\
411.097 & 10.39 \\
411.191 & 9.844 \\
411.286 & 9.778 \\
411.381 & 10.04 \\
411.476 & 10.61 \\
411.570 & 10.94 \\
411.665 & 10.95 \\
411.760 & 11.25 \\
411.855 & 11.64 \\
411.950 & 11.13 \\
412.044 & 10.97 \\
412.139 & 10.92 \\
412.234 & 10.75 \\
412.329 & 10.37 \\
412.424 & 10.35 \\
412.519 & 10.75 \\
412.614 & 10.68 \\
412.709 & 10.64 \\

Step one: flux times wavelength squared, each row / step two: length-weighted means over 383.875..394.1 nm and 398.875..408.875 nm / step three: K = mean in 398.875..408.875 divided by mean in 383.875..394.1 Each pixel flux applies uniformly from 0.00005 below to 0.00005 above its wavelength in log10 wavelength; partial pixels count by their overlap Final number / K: 2.0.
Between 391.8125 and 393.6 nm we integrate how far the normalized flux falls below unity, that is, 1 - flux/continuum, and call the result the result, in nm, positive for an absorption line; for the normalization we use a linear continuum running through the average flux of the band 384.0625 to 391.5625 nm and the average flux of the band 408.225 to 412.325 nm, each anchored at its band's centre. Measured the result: 0.47 nm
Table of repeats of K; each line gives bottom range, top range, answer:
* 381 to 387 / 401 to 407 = 2.44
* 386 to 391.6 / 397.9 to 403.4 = 1.76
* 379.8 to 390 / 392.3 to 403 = 1.60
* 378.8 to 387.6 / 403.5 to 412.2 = 2.31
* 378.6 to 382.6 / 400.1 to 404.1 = 2.13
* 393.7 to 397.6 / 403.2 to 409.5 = 1.86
